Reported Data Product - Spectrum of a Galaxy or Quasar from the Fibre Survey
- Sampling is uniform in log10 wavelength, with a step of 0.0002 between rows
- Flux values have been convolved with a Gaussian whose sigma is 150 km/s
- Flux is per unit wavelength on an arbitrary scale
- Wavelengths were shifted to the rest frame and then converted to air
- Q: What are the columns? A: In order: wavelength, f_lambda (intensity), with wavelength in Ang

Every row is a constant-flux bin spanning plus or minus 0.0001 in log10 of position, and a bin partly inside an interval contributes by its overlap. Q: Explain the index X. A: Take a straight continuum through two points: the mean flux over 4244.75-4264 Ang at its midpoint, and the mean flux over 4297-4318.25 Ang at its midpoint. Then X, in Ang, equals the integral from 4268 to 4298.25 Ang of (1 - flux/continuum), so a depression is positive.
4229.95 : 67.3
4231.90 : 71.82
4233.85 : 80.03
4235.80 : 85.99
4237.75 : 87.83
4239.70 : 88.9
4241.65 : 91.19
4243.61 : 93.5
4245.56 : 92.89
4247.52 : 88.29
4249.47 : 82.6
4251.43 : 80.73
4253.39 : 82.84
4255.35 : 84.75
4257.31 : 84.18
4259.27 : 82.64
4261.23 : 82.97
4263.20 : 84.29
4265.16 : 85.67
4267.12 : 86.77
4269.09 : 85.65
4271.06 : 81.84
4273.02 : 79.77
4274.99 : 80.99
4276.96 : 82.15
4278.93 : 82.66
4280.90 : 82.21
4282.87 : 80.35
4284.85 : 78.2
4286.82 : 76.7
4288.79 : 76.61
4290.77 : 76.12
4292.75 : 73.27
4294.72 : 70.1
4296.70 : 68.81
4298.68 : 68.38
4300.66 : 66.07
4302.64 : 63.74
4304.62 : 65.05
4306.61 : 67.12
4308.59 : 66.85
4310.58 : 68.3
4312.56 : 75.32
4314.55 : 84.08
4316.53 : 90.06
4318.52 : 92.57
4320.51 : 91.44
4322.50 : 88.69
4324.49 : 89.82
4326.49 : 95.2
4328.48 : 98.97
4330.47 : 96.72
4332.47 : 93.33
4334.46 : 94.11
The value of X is -0.12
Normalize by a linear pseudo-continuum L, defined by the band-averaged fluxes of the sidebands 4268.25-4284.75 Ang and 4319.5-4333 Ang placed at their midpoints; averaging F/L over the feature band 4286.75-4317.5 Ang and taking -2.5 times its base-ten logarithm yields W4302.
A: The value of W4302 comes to 0.21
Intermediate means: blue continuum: 81.7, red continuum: 93.4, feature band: 72.2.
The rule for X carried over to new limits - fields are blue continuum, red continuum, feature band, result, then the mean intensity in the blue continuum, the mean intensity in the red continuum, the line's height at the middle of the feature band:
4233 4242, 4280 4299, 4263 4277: -0.68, 86.6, 75.3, 79.5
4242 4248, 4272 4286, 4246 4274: 0.94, 91.7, 80.9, 86.9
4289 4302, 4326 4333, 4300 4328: 1.85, 70.6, 96.3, 84.6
